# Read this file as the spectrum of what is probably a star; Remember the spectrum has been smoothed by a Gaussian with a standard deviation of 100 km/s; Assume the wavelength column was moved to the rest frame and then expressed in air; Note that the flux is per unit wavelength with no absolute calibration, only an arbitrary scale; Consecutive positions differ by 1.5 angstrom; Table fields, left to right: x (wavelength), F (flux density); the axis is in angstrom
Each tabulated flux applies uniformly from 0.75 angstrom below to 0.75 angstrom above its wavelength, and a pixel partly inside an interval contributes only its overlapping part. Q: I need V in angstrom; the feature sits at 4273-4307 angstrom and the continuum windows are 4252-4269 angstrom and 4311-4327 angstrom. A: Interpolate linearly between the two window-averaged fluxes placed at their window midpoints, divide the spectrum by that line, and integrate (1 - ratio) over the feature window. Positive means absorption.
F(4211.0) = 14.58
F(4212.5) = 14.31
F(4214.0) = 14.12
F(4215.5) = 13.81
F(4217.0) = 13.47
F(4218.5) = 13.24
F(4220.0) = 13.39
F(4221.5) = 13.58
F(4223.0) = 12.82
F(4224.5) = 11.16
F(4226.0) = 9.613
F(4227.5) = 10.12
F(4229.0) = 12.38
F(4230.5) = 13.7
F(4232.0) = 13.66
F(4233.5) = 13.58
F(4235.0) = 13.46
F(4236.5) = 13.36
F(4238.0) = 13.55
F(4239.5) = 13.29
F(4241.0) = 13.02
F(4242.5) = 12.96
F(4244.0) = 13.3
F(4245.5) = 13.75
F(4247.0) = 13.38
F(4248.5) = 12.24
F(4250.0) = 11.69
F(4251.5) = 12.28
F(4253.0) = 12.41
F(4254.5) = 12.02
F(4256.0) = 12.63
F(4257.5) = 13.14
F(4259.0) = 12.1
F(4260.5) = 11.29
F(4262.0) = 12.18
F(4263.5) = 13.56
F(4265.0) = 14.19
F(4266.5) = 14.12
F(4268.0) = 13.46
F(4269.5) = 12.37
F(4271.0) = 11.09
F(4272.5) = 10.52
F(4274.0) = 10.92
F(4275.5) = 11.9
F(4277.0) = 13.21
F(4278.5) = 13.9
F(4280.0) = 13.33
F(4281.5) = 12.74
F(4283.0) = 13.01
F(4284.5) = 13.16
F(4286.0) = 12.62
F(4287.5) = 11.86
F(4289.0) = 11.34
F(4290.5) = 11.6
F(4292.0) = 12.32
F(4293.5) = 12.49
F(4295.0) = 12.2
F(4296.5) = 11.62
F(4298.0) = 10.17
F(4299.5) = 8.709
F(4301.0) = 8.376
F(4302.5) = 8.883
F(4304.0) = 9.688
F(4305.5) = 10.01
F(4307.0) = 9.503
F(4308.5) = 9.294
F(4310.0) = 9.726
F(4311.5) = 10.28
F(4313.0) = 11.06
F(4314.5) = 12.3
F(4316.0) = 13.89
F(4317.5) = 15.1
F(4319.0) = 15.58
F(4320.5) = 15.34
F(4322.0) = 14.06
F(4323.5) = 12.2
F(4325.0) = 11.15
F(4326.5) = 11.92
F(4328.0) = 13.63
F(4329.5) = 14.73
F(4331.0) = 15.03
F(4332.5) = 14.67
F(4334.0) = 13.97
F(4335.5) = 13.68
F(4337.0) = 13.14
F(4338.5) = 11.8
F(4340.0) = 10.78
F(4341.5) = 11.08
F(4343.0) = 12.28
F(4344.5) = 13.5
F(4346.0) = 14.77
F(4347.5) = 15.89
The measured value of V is 3.8 angstrom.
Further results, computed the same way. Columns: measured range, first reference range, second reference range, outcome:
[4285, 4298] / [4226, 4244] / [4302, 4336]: 0.7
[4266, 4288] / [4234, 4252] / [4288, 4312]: -2.1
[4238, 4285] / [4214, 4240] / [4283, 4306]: -2.9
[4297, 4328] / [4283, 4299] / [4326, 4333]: 4.1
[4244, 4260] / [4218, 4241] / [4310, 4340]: 0.3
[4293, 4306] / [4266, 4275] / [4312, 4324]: 2.8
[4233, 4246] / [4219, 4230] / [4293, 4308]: -2.0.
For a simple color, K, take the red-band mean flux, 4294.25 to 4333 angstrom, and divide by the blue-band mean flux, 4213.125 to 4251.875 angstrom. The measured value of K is 0.92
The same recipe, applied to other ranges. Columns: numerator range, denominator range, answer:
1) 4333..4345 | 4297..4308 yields 1.34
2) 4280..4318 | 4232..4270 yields 0.87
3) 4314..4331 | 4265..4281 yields 1.09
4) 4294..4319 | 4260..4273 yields 0.86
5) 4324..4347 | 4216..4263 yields 1.03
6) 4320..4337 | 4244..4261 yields 1.09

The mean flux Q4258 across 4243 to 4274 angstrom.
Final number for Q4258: 12.5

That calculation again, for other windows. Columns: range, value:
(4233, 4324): 12.2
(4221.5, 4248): 12.8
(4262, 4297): 12.5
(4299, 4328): 11.5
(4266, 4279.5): 12.4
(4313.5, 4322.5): 14.3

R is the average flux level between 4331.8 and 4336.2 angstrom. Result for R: 14.1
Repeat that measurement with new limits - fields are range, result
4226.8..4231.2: 12.1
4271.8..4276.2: 11.1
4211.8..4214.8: 14.2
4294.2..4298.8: 11.3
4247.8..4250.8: 12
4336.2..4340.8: 11.9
